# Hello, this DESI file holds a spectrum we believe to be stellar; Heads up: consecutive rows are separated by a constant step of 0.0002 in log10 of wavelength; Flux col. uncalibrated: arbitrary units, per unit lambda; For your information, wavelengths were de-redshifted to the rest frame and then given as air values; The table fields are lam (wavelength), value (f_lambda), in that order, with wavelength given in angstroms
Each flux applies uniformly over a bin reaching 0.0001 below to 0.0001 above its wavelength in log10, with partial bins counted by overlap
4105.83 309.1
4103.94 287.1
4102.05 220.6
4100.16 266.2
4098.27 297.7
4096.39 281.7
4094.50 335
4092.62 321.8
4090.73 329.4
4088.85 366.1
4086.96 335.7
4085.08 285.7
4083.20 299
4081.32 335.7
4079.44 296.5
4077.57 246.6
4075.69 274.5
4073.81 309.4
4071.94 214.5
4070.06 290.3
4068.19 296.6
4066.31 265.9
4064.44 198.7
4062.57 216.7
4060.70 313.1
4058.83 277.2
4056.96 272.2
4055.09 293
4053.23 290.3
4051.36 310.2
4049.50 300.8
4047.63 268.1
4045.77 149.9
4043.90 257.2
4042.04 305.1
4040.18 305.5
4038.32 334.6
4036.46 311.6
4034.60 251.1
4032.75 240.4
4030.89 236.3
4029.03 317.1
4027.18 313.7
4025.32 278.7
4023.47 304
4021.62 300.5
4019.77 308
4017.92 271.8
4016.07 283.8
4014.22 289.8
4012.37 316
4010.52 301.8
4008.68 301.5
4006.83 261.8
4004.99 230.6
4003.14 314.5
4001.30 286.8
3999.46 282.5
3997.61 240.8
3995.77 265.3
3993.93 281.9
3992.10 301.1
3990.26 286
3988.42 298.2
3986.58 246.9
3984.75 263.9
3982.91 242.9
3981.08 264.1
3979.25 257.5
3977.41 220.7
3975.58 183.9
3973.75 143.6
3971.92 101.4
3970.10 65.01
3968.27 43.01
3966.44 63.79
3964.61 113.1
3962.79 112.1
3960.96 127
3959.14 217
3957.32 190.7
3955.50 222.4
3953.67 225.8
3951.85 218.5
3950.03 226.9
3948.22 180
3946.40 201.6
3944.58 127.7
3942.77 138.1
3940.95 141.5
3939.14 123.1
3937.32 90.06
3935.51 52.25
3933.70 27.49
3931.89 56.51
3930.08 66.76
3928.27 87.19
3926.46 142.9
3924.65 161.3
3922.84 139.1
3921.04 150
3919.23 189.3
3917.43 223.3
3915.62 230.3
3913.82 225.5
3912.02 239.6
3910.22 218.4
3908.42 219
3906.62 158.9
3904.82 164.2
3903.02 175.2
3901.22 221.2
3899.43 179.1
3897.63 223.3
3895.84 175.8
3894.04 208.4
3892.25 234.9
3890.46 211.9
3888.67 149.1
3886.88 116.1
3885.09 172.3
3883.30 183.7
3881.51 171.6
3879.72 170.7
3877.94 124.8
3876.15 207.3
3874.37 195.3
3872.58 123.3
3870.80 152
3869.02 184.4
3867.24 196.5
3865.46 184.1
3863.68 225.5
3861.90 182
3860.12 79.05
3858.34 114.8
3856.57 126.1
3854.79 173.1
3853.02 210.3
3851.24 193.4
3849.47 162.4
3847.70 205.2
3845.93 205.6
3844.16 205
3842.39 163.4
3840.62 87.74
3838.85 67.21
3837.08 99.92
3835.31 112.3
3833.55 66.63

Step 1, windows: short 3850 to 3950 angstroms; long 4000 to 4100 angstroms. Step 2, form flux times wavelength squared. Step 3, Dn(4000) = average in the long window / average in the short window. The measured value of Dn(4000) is 1.88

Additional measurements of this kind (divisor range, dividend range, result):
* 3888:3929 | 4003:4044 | 1.62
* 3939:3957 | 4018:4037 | 1.62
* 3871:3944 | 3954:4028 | 1.52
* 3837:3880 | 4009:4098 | 1.95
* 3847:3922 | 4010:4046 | 1.69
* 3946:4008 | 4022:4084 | 1.36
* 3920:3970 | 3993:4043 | 2.22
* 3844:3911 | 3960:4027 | 1.40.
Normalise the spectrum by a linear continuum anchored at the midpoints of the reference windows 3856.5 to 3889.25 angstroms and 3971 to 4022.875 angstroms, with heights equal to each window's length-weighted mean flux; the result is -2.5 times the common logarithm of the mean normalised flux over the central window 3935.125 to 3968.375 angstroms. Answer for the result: 0.429 mag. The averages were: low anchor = 162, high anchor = 263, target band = 152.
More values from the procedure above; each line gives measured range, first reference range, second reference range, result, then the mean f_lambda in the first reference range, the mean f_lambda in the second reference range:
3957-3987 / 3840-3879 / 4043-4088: 0.342 mag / 169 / 275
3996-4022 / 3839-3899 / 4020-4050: -0.083 mag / 172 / 280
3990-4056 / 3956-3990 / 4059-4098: -0.227 mag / 178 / 291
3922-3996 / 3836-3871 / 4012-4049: 0.370 mag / 161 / 282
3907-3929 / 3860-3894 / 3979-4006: 0.123 mag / 175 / 271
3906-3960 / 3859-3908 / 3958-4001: 0.165 mag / 177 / 202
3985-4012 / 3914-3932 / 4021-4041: -0.127 mag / 152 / 290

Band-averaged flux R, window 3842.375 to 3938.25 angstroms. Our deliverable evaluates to 167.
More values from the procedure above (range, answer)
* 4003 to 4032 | 288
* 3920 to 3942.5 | 105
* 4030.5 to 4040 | 279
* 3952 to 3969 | 150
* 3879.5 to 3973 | 159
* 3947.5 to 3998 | 200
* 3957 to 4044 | 245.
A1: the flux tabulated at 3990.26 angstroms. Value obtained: 286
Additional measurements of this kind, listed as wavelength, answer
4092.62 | 321.8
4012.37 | 316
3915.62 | 230.3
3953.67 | 225.8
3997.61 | 240.8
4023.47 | 304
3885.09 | 172.3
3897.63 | 223.3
